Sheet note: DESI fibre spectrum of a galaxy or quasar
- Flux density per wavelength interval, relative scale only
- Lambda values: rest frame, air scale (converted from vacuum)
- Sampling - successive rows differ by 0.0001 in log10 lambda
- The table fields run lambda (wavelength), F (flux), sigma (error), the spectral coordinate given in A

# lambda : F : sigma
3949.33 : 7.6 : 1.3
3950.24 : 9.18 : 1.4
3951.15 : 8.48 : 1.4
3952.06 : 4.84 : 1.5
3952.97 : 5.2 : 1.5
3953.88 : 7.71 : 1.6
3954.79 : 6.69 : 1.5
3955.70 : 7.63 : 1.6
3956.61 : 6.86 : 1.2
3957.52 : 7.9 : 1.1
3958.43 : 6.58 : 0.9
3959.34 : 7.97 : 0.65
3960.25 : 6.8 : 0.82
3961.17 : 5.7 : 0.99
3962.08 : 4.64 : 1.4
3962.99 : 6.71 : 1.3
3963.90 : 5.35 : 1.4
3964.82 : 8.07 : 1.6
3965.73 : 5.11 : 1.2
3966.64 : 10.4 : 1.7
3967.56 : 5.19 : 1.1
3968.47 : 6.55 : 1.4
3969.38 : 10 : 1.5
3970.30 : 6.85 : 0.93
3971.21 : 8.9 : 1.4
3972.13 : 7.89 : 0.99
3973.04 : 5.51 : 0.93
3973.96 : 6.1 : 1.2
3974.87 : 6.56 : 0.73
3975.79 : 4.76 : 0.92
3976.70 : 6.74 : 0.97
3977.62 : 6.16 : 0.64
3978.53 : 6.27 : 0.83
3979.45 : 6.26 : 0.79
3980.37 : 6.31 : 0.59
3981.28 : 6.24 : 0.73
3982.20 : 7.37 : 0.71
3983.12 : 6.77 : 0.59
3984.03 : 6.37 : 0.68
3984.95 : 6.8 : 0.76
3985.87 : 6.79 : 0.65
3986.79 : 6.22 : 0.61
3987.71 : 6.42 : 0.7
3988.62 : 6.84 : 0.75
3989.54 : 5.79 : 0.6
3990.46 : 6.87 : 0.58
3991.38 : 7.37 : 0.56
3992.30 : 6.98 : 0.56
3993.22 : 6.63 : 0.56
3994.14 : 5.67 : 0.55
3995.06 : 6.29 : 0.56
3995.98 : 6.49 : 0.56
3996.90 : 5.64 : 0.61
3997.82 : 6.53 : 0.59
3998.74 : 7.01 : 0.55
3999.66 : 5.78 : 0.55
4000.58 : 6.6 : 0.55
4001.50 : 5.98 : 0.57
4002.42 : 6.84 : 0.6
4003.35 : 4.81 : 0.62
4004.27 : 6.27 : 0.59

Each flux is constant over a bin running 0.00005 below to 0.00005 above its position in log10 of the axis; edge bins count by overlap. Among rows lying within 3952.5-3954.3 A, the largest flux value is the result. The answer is 7.71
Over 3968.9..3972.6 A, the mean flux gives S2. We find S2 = 8.39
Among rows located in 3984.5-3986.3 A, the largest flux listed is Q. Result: 6.8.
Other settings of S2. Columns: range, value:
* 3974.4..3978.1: 6.07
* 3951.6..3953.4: 5.03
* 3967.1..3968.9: 5.86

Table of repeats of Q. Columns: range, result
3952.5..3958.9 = 7.9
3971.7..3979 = 7.89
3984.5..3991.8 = 7.37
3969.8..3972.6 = 8.9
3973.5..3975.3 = 6.56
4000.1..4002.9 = 6.84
